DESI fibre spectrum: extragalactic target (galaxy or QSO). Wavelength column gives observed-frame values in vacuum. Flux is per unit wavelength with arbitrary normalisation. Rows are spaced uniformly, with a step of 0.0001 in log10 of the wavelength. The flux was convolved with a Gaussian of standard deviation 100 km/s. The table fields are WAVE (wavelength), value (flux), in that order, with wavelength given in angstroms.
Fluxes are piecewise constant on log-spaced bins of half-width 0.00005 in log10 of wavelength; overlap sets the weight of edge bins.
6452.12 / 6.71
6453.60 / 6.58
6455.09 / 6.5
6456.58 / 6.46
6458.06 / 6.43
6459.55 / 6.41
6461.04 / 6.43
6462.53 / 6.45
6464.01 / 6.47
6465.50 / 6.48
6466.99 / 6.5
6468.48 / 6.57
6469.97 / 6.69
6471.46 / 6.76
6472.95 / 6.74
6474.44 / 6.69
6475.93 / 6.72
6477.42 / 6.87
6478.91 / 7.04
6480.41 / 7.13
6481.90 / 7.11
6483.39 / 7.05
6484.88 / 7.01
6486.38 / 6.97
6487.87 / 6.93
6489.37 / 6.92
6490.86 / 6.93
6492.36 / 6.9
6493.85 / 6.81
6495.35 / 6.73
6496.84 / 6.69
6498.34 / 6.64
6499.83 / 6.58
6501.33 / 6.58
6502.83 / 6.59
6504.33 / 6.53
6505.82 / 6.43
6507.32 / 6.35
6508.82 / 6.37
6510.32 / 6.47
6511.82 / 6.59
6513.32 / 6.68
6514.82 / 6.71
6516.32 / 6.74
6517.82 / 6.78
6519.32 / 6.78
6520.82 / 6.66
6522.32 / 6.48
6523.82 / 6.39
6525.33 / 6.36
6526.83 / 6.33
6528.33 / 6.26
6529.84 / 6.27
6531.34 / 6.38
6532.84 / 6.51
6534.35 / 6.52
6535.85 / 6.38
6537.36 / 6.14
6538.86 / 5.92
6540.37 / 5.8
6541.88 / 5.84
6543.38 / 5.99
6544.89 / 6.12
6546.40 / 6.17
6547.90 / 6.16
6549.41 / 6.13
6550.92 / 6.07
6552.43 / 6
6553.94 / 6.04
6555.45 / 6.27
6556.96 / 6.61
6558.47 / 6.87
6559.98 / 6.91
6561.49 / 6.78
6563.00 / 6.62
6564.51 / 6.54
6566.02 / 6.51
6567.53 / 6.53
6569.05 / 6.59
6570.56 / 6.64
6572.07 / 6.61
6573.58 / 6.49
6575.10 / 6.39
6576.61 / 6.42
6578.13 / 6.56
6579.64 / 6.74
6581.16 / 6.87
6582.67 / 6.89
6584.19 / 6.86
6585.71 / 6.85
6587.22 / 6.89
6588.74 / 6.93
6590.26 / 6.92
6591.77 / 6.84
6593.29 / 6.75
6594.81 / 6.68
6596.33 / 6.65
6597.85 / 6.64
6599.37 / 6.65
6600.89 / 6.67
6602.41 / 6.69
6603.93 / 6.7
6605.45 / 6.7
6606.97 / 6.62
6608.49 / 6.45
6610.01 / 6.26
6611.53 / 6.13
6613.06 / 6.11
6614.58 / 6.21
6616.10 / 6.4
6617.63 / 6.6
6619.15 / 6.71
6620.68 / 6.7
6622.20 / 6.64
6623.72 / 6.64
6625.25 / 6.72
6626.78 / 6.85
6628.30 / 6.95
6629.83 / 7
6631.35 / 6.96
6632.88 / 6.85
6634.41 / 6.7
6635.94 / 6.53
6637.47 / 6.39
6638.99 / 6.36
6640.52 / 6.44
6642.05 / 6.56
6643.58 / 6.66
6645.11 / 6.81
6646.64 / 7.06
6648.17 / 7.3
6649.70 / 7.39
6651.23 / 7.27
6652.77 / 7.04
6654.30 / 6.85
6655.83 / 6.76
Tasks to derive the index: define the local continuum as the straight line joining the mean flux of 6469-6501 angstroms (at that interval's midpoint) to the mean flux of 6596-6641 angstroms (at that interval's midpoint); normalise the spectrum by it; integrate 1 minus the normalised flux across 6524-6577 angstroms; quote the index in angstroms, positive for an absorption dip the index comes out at 3.0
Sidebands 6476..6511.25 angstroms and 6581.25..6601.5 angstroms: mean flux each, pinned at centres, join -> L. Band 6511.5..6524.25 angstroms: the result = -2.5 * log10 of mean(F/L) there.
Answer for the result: 0.018 mag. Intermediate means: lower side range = 6.76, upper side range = 6.79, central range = 6.66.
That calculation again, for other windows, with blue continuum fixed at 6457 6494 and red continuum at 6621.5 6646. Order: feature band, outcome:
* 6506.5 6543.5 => 0.06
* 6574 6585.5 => 0.01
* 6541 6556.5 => 0.11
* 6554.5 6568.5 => 0.02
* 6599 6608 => 0.01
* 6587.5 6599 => -0.01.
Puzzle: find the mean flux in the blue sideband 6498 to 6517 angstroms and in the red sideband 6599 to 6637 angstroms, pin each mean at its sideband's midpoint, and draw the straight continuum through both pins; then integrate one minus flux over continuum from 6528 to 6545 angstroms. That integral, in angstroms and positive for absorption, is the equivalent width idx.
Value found 1.0 angstroms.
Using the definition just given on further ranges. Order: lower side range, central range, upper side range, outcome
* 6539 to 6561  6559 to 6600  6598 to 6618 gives -2.3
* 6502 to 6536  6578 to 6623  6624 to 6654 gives 0.5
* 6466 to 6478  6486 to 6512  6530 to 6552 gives -0.7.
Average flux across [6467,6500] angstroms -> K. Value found 6.84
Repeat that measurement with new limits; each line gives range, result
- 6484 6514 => 6.69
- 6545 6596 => 6.57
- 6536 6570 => 6.3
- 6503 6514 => 6.49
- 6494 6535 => 6.54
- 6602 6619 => 6.45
